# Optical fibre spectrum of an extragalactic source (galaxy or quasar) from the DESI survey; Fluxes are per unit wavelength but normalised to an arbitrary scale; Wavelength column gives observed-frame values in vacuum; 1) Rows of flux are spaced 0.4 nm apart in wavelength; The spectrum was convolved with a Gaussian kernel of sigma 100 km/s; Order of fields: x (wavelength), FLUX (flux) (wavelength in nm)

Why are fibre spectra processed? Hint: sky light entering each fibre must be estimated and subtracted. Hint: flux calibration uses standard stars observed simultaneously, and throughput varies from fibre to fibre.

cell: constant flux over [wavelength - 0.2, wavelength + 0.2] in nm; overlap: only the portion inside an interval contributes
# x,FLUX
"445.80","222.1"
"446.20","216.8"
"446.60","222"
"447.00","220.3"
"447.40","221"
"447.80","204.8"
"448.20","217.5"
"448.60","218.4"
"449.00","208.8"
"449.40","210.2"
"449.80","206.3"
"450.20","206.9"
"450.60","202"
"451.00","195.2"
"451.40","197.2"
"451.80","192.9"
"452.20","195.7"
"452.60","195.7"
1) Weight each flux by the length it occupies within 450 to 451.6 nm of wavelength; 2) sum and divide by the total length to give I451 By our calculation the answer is 200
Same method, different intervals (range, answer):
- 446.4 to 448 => 217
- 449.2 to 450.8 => 206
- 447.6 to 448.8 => 214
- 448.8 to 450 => 208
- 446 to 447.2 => 220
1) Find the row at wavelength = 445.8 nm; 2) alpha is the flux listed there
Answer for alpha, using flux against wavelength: 222.1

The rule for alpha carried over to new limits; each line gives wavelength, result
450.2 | 206.9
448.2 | 217.5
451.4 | 197.2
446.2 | 216.8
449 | 208.8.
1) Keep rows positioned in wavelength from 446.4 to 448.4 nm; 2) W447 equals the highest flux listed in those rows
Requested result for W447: 222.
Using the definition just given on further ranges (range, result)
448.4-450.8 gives 218.4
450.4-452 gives 202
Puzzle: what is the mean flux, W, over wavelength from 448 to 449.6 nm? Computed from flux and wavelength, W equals 214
